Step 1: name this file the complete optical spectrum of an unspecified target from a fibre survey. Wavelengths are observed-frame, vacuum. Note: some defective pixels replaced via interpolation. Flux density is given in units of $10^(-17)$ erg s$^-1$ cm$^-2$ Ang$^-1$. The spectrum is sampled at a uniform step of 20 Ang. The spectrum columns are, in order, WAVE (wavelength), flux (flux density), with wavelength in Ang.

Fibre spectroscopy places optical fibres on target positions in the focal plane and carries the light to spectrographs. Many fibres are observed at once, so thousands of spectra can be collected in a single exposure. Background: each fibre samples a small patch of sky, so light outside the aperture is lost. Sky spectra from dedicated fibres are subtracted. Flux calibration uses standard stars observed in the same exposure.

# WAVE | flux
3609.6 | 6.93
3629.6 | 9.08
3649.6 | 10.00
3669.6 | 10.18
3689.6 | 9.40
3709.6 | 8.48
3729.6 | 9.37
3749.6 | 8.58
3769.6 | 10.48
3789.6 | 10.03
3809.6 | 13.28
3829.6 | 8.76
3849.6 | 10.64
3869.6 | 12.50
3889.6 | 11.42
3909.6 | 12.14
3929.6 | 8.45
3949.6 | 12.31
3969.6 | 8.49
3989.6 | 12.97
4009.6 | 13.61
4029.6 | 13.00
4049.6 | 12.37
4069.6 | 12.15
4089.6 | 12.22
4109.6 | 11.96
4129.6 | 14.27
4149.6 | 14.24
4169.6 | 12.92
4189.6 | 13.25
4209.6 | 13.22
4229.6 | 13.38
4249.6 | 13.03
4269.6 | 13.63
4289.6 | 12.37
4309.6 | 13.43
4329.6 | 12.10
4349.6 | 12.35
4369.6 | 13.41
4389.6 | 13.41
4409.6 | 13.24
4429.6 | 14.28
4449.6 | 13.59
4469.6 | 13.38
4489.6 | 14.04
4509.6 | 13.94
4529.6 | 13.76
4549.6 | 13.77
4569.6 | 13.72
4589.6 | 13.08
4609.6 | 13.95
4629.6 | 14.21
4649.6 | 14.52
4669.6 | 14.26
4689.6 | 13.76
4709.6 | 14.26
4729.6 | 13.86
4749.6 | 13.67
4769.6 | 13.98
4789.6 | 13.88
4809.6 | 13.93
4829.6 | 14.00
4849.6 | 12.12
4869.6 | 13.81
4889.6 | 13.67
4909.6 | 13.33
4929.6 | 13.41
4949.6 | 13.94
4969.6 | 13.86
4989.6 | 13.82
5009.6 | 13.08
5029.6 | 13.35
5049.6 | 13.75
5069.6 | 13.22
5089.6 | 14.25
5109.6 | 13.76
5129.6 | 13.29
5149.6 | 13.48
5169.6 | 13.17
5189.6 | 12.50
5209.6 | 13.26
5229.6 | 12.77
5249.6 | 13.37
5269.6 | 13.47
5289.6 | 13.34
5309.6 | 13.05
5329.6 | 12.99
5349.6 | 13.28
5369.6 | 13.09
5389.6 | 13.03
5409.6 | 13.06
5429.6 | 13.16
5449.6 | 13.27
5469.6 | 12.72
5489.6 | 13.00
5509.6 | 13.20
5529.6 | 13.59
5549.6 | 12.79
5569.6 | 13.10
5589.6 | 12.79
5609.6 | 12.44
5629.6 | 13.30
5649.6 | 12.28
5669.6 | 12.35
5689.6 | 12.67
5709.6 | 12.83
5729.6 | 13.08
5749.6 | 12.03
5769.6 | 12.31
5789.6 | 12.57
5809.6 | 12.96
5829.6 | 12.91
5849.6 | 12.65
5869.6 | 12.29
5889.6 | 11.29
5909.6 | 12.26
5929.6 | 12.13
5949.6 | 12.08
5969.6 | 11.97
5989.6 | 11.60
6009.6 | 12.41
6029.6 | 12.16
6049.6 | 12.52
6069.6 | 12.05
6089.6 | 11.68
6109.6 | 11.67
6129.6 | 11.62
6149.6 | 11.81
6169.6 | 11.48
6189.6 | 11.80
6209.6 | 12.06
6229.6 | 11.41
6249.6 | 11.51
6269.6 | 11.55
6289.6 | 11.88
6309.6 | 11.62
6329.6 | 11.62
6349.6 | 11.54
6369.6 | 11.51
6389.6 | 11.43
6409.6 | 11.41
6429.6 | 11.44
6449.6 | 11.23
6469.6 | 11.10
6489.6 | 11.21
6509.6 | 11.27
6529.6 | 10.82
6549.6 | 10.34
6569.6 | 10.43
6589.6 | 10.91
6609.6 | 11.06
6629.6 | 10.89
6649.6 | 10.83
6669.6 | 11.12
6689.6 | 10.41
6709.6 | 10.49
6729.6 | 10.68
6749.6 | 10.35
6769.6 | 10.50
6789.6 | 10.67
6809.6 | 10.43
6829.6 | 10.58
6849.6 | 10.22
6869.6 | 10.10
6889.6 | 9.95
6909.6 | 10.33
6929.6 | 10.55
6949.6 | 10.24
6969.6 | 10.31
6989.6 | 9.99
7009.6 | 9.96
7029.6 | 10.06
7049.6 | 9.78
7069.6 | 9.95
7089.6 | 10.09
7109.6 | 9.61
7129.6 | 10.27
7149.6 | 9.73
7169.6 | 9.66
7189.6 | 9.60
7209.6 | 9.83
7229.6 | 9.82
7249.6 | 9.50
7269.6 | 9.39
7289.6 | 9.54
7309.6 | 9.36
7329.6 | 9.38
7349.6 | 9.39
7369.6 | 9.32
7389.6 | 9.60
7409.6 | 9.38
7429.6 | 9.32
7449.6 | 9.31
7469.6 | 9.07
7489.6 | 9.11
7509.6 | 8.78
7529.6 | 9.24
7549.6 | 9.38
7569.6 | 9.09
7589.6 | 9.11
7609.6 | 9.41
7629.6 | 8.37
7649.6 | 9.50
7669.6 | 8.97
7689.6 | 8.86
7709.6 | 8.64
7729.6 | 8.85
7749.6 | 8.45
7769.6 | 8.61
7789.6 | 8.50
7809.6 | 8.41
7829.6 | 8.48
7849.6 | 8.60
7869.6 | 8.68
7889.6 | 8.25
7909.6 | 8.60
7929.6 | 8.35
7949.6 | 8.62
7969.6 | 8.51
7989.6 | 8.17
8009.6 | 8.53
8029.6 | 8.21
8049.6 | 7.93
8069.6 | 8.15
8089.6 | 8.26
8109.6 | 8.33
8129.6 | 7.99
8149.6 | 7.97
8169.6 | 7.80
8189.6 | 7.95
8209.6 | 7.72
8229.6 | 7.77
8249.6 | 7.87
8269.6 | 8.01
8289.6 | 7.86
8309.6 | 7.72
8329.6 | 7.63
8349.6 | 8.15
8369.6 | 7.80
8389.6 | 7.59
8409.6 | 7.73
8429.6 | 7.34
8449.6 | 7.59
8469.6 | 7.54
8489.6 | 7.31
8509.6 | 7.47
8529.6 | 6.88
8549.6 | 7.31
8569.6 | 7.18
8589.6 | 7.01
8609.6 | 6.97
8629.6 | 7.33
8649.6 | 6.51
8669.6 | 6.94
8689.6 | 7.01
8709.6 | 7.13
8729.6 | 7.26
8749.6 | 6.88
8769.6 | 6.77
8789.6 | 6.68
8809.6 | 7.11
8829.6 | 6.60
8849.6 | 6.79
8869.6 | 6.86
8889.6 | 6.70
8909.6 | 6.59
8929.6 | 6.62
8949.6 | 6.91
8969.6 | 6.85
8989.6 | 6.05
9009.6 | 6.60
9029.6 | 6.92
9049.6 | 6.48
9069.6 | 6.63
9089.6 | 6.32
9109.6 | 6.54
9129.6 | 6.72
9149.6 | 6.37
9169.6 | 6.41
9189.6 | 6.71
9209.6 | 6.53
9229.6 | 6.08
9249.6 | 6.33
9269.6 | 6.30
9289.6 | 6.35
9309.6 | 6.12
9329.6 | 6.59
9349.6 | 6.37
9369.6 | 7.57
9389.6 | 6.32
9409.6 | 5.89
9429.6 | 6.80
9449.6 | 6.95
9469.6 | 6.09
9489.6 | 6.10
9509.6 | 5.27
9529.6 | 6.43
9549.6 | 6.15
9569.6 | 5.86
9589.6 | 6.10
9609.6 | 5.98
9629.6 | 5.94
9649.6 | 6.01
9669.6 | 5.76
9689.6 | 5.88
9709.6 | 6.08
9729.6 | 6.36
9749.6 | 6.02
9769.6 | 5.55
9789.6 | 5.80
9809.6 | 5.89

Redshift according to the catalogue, -0.001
